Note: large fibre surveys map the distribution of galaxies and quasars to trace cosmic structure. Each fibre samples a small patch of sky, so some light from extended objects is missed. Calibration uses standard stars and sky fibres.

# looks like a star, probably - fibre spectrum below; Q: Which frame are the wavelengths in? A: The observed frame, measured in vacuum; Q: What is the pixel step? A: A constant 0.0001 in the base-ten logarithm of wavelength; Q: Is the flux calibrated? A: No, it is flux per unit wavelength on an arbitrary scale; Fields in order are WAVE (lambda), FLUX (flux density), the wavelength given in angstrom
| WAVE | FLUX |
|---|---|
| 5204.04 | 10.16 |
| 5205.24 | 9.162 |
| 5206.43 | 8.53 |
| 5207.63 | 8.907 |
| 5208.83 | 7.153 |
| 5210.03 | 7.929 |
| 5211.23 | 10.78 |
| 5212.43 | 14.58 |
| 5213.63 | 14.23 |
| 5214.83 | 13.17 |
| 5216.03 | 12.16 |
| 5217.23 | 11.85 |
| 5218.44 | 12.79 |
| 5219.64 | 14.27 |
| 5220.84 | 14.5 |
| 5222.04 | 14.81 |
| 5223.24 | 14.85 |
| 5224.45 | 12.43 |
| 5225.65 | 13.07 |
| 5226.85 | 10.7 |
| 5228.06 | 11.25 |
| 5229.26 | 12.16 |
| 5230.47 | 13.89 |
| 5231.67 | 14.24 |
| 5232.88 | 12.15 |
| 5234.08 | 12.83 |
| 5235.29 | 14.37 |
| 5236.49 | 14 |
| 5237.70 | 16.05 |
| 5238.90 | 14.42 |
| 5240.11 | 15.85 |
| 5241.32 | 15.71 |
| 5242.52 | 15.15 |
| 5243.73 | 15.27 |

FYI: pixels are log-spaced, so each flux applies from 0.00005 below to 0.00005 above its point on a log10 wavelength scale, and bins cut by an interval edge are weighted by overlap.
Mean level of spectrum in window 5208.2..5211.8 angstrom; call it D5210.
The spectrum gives 8.6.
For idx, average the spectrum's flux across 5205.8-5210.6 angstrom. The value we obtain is 8.15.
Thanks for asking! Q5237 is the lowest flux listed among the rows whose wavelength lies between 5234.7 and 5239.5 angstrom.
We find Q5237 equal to 14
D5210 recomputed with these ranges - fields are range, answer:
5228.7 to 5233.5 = 13.1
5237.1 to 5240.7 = 15.4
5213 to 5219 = 12.8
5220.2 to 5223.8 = 14.7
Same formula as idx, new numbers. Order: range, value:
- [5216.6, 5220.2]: 12.9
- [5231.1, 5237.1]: 13.5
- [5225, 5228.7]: 11.7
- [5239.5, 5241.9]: 15.7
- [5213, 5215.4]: 13.7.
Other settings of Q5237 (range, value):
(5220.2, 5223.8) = 14.5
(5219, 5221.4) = 14.27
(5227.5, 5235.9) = 11.25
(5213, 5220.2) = 11.85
